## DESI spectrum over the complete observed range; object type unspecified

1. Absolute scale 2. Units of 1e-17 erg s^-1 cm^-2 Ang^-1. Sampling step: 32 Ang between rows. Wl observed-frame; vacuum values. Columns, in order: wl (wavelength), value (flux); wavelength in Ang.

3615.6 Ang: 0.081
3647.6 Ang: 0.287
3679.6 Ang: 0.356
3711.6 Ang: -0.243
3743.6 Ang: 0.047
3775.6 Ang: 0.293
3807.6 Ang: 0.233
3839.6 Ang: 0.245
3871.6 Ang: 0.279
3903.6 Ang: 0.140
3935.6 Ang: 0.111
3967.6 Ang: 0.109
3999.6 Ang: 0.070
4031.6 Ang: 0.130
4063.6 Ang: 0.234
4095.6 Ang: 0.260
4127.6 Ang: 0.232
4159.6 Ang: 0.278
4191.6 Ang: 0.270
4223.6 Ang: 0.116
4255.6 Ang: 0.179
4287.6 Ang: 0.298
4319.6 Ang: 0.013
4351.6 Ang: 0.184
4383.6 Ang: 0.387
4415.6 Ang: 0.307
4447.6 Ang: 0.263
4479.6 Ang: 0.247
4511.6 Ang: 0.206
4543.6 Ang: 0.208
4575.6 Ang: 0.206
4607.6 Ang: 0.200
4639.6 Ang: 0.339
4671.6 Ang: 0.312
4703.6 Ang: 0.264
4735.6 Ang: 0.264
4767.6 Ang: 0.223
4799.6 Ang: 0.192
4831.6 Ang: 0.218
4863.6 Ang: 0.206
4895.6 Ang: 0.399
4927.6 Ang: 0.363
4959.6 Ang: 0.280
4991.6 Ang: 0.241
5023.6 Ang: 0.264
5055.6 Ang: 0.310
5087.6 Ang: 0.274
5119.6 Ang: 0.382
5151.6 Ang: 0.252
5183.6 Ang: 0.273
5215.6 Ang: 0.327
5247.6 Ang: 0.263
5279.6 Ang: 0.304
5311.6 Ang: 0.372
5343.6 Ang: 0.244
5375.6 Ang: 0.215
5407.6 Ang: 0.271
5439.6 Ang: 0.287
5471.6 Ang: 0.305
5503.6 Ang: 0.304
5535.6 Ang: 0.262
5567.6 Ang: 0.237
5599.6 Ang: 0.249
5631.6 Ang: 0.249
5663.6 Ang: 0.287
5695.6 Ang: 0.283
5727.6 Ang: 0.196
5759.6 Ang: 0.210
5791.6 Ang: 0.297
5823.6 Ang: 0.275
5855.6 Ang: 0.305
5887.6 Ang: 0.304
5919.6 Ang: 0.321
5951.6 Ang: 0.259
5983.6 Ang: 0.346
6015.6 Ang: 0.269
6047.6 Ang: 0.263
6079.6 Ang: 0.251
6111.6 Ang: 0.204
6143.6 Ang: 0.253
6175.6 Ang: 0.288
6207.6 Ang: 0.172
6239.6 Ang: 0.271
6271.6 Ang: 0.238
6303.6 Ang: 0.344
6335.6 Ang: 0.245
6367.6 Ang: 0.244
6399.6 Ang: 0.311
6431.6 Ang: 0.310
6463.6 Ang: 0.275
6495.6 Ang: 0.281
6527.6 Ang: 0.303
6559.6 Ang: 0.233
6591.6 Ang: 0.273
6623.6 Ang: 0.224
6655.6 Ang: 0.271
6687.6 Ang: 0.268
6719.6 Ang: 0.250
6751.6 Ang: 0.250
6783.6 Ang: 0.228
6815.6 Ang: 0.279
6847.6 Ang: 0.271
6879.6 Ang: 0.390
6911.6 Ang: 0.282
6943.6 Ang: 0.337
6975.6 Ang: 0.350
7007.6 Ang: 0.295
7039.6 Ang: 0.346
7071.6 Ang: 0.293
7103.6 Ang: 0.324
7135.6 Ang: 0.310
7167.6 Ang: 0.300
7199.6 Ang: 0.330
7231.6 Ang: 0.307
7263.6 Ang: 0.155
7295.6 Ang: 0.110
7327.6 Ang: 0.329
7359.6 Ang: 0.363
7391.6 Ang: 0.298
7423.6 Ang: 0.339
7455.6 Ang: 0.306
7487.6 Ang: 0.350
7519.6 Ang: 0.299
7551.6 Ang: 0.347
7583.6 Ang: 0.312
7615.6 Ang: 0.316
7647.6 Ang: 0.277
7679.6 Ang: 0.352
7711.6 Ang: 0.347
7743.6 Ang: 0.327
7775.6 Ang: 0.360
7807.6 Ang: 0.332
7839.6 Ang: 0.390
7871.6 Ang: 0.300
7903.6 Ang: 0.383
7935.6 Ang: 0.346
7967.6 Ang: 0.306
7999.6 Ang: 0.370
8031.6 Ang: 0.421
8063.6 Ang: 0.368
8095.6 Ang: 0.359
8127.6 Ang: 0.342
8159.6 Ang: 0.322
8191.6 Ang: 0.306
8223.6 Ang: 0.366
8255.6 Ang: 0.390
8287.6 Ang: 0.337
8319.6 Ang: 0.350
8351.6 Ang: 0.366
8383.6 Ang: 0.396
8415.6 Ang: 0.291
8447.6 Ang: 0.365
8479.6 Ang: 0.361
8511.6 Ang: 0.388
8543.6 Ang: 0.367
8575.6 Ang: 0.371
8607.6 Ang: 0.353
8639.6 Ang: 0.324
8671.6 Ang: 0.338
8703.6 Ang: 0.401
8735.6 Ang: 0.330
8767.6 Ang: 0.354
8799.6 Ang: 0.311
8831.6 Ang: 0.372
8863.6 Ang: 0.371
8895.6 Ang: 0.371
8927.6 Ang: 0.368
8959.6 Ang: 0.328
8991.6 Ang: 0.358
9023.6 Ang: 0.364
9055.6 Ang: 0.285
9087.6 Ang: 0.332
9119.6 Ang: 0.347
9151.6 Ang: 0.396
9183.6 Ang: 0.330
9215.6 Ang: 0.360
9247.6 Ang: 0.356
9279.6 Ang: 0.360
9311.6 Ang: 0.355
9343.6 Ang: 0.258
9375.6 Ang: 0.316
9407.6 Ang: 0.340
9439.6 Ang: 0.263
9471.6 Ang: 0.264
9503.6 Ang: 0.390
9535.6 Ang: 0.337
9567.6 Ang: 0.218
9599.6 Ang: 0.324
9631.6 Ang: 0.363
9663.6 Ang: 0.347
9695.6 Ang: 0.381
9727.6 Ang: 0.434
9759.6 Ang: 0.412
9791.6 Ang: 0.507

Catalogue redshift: 1.60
